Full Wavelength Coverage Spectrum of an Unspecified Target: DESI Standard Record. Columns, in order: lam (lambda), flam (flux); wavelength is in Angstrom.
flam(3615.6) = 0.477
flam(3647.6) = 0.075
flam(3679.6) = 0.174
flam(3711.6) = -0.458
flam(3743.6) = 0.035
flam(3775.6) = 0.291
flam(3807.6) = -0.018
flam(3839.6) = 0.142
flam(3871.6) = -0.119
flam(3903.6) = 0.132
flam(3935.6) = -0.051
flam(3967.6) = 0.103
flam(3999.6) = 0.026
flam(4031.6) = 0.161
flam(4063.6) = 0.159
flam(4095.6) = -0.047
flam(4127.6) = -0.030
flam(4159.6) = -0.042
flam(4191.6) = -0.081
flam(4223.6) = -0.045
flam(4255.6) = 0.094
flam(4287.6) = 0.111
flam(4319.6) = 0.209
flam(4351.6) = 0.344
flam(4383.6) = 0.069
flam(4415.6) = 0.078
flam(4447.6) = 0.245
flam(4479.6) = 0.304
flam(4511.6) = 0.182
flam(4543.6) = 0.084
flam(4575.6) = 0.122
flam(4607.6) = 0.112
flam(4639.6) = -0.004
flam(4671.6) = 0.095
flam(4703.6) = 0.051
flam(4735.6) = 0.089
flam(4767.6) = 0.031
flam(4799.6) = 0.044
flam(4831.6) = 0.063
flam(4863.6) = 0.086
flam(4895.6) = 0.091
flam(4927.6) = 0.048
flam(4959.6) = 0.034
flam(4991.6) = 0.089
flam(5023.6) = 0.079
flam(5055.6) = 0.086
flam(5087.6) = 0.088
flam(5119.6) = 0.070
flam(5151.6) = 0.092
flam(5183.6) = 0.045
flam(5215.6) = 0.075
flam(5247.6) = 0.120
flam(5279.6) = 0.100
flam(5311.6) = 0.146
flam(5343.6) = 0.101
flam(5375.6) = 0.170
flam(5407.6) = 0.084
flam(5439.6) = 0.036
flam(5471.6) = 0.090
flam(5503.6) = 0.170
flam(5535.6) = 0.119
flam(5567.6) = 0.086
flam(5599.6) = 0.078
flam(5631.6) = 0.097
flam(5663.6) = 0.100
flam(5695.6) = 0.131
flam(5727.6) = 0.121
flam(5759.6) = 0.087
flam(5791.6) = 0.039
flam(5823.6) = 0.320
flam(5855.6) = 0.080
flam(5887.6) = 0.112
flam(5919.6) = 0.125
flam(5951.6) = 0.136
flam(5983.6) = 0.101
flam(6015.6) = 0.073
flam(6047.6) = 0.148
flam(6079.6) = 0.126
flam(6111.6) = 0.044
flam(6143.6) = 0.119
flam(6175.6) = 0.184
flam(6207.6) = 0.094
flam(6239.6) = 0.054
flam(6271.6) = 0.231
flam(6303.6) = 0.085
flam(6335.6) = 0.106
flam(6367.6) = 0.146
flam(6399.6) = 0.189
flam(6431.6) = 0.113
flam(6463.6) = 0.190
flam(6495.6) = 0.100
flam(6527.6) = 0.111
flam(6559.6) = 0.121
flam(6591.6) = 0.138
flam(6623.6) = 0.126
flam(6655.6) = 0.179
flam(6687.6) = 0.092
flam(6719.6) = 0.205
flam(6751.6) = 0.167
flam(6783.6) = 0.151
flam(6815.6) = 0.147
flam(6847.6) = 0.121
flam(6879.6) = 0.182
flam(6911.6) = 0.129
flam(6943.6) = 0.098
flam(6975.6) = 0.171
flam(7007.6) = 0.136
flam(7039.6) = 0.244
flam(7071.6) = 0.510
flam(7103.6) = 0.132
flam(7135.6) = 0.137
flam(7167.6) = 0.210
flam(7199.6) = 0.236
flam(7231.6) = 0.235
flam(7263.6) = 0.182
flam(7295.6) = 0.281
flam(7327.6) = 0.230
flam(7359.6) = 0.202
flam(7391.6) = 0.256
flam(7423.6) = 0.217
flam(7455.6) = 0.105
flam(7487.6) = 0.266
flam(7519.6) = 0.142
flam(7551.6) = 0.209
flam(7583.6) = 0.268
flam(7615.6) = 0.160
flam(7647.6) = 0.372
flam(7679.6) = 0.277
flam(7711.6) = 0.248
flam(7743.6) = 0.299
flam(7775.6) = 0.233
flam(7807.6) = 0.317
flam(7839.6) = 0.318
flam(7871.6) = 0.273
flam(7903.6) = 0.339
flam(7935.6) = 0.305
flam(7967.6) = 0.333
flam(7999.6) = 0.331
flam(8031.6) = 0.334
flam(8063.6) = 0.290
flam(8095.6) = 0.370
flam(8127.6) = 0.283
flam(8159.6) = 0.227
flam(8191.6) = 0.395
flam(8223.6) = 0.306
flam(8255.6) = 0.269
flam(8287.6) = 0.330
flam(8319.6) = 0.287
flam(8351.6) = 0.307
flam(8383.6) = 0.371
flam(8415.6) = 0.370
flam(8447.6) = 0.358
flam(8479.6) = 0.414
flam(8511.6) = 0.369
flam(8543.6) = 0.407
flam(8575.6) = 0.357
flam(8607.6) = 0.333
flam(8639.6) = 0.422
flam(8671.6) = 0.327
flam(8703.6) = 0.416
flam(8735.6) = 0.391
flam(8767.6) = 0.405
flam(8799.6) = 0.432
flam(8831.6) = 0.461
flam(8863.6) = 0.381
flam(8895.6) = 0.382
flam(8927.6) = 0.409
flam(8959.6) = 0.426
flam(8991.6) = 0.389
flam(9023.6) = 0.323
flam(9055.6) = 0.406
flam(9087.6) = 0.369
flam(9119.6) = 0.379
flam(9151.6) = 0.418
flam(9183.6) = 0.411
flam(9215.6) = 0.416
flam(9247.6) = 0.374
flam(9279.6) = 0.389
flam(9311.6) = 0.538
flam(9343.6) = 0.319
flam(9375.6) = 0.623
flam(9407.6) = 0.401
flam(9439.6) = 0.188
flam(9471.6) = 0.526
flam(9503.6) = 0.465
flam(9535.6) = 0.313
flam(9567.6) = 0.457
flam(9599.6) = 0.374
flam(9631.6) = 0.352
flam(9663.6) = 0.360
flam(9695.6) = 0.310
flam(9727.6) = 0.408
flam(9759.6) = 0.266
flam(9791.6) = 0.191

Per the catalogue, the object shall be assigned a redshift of 0.90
